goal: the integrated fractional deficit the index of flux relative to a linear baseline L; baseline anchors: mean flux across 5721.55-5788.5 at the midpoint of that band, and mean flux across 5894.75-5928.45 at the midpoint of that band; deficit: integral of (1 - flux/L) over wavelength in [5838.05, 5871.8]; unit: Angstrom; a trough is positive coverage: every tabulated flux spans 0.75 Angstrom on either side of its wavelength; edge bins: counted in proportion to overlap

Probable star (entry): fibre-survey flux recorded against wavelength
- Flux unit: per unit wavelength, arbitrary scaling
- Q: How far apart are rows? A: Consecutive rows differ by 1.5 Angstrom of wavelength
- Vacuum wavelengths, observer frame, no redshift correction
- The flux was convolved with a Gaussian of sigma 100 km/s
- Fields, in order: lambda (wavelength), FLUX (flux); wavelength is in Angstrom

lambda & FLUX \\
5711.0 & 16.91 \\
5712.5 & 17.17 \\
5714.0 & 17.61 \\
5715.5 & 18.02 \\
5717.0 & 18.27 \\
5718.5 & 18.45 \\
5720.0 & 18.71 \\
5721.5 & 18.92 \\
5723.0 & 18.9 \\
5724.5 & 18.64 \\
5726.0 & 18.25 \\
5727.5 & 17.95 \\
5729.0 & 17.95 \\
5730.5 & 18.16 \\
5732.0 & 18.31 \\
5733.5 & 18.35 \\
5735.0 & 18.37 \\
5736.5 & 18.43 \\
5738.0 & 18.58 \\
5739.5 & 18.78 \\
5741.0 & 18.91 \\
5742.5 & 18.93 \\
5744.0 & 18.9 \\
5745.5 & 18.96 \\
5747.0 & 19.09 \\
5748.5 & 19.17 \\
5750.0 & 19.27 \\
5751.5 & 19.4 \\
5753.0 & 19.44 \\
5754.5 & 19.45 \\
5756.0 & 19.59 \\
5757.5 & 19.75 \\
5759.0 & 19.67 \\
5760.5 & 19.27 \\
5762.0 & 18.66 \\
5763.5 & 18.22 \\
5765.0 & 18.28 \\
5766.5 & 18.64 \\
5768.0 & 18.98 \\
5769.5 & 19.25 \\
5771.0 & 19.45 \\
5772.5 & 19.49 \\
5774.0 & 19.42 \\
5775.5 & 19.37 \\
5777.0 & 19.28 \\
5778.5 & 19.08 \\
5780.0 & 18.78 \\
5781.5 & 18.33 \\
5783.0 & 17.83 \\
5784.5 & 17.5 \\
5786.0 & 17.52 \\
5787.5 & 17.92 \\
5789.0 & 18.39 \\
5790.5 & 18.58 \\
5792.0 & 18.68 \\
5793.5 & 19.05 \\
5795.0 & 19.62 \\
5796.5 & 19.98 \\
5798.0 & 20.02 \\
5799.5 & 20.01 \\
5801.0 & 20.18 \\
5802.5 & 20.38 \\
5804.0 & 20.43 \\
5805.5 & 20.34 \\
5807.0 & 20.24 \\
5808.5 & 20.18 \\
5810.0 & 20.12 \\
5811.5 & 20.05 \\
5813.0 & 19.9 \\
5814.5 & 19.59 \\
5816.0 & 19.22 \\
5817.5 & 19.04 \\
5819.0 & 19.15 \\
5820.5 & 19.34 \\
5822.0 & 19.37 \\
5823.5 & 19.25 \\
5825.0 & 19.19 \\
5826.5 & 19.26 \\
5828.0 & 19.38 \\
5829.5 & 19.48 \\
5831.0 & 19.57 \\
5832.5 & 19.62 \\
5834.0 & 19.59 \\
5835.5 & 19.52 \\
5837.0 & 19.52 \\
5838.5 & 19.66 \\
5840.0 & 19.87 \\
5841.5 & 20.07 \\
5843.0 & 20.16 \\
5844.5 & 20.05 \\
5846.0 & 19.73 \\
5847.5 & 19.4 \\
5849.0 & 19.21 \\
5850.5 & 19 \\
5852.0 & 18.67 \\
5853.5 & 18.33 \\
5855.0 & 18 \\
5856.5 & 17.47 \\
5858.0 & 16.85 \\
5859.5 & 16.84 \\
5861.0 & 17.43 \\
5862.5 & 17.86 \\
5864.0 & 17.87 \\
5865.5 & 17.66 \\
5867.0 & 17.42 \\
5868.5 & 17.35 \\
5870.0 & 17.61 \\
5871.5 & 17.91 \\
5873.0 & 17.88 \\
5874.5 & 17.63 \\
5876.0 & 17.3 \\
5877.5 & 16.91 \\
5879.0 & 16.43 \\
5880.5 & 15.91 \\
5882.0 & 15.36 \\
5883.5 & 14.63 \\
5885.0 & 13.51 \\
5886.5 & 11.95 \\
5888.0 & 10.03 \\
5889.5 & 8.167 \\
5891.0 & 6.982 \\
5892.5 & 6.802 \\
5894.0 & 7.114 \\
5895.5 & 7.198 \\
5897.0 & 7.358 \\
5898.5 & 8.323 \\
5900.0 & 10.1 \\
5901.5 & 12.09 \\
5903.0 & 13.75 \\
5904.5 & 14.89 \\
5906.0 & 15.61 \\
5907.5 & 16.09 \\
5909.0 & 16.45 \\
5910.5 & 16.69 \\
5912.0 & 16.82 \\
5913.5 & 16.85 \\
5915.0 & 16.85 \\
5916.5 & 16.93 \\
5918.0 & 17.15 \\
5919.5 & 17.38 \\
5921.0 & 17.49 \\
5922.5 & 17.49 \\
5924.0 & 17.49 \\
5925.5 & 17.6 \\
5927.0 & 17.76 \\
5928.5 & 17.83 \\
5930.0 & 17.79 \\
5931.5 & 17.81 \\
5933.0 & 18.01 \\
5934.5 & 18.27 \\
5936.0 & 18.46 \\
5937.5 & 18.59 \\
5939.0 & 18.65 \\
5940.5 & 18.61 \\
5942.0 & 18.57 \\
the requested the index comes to -4.3 Angstrom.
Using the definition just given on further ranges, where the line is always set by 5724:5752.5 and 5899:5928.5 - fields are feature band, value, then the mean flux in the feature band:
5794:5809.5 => -2.1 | 20.1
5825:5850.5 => -3.6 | 19.6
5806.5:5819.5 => -1.6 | 19.7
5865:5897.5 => 5.8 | 13.6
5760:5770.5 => -0.3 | 18.8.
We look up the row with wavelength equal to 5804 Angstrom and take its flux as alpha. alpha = 20.43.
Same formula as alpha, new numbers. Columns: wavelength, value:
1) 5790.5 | 18.58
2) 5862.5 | 17.86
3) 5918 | 17.15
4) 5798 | 20.02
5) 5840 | 19.87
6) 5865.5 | 17.66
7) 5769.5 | 19.25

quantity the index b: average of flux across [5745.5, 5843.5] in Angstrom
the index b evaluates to 19.3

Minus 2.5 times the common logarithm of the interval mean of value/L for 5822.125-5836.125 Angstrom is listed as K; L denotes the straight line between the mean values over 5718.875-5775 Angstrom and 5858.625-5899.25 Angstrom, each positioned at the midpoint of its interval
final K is -0.22 mag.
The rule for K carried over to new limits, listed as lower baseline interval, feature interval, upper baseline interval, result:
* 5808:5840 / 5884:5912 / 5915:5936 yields 0.50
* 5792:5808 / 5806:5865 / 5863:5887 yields -0.05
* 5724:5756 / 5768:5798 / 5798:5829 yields 0.03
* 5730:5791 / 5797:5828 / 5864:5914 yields -0.17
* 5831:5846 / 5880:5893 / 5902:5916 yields 0.44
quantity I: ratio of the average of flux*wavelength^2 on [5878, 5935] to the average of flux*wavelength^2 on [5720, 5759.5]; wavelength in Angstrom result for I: 0.81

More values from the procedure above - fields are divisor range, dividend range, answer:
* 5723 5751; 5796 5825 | 1.09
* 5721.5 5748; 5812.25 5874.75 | 1.05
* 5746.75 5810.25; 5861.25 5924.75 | 0.79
